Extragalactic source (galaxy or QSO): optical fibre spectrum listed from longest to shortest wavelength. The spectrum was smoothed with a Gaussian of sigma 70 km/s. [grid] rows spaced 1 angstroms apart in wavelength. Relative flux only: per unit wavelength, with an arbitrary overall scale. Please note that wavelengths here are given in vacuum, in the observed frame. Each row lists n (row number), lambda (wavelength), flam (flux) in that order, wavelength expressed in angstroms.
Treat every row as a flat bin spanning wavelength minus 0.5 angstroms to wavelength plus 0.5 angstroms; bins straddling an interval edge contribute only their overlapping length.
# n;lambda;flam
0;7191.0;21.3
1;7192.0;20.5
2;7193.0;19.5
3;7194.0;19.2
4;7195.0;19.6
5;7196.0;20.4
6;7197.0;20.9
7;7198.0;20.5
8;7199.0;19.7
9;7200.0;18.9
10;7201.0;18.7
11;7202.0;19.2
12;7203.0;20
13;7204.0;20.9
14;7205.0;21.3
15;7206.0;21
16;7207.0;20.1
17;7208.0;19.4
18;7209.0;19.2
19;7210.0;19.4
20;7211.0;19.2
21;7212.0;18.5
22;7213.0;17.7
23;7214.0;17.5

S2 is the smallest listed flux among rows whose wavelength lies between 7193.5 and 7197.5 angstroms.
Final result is 19.2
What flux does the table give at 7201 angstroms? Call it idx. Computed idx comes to 18.7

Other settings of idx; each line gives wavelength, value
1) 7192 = 20.5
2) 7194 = 19.2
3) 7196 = 20.4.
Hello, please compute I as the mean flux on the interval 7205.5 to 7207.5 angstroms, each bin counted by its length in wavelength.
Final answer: 20.6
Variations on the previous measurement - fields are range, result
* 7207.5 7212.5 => 19.1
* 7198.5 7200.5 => 19.3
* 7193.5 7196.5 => 19.7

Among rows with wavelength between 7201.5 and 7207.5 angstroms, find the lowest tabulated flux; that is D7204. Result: 19.2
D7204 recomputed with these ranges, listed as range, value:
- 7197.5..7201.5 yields 18.7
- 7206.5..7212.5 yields 18.5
